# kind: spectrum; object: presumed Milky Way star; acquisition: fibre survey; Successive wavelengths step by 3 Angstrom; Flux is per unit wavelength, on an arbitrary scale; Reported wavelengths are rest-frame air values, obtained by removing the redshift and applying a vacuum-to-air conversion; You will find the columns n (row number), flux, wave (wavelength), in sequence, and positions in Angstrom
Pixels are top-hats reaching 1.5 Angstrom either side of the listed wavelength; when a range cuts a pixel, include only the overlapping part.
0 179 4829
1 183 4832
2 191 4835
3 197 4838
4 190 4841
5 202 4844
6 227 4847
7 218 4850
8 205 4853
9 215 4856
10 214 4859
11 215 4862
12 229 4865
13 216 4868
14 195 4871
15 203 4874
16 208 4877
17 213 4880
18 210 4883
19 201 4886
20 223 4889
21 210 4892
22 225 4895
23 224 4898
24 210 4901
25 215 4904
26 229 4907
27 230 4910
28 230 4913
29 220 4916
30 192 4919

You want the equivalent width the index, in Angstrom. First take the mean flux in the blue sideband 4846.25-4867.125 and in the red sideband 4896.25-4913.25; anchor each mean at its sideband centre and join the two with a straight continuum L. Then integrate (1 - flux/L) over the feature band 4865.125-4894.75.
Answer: 1.3 Angstrom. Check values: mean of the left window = 217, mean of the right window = 223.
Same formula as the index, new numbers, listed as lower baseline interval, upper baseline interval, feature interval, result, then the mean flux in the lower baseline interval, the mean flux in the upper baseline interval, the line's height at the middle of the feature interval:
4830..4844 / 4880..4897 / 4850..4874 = -1.2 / 191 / 214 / 202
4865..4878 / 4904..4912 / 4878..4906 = 0.5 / 208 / 227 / 219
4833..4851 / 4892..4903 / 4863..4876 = 0.0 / 203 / 218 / 211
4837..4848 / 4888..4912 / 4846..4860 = -0.6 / 203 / 221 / 206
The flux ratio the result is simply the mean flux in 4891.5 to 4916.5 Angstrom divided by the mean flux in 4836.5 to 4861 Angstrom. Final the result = 1.1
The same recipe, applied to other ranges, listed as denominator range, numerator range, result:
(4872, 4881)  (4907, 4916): 1.10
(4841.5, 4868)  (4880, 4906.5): 1.00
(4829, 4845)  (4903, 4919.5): 1.16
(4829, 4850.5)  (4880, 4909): 1.09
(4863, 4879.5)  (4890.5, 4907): 1.04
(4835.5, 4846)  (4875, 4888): 1.06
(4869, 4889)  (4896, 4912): 1.07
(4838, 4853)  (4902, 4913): 1.08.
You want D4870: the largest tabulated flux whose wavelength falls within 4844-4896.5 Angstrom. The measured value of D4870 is 229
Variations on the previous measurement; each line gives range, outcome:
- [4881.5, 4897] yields 225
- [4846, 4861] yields 227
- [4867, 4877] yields 216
